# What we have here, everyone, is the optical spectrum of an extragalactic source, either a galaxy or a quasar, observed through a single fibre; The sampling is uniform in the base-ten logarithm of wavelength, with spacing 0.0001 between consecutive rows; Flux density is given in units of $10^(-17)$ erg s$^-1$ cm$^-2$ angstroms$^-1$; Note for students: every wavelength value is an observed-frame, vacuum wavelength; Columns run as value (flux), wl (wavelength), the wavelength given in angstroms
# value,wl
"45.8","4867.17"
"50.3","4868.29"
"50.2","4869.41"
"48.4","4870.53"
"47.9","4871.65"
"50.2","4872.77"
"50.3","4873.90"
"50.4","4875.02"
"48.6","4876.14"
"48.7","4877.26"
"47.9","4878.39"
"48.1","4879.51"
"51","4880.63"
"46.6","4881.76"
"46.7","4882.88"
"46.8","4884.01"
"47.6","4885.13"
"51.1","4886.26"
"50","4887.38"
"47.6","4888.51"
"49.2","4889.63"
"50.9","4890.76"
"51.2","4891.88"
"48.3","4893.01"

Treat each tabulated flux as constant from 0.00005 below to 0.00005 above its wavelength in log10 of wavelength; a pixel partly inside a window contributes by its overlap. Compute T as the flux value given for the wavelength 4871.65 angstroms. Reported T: 47.9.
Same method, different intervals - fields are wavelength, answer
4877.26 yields 48.7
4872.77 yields 50.2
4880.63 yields 51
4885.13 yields 47.6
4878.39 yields 47.9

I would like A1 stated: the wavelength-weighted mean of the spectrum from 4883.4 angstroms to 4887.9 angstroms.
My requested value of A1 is 48.8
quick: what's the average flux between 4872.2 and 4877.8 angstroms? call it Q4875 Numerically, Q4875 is 49.7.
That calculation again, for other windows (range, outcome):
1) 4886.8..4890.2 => 49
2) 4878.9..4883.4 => 48.2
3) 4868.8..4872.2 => 48.9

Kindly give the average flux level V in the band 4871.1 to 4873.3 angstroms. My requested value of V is 49.1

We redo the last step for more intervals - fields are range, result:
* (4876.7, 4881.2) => 48.9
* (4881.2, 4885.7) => 46.9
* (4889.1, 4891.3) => 50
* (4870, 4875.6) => 49.4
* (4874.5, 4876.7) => 49.6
